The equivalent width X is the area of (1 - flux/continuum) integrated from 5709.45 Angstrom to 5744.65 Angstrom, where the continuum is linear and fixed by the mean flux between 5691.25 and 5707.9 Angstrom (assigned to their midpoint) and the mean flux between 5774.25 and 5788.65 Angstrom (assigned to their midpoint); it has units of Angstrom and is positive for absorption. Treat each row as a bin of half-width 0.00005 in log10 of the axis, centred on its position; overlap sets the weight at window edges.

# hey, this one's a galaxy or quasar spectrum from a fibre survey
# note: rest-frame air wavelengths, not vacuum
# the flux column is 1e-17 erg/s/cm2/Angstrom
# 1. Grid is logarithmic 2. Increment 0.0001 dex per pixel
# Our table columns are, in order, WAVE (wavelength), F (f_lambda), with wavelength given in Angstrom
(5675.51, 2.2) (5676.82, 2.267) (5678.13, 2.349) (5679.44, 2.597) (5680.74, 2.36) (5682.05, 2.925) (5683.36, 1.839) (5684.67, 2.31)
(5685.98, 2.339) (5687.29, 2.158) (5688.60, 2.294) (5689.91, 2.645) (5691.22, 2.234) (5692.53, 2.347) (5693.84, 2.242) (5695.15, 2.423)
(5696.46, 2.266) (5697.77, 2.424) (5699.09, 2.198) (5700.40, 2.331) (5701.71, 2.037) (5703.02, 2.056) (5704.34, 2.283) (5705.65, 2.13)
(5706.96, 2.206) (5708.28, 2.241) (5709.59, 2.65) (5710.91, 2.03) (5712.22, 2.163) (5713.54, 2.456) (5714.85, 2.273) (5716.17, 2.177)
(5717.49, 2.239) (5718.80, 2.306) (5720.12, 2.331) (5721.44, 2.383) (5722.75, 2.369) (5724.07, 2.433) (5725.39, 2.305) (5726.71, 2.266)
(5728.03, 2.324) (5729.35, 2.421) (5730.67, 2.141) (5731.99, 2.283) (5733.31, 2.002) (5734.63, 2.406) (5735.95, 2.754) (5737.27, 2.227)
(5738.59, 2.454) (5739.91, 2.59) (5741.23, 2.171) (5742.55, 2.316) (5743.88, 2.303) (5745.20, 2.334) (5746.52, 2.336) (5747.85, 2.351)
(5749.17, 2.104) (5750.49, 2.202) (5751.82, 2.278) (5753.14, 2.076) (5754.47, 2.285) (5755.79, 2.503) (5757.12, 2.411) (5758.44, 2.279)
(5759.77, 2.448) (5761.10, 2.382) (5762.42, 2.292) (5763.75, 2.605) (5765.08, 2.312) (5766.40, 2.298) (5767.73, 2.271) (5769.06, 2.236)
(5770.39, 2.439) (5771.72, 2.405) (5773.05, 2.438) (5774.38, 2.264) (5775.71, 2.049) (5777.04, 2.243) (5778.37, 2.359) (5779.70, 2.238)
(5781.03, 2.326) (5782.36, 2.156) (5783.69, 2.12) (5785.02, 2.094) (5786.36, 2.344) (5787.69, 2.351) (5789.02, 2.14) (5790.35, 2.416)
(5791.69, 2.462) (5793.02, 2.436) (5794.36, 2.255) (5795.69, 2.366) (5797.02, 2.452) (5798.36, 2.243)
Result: -1.3 Angstrom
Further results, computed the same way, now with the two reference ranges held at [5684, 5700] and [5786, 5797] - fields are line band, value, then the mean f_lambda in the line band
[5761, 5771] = 0.0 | 2.35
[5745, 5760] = 0.3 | 2.3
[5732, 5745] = -0.1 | 2.35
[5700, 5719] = 0.8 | 2.24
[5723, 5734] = 0.3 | 2.27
